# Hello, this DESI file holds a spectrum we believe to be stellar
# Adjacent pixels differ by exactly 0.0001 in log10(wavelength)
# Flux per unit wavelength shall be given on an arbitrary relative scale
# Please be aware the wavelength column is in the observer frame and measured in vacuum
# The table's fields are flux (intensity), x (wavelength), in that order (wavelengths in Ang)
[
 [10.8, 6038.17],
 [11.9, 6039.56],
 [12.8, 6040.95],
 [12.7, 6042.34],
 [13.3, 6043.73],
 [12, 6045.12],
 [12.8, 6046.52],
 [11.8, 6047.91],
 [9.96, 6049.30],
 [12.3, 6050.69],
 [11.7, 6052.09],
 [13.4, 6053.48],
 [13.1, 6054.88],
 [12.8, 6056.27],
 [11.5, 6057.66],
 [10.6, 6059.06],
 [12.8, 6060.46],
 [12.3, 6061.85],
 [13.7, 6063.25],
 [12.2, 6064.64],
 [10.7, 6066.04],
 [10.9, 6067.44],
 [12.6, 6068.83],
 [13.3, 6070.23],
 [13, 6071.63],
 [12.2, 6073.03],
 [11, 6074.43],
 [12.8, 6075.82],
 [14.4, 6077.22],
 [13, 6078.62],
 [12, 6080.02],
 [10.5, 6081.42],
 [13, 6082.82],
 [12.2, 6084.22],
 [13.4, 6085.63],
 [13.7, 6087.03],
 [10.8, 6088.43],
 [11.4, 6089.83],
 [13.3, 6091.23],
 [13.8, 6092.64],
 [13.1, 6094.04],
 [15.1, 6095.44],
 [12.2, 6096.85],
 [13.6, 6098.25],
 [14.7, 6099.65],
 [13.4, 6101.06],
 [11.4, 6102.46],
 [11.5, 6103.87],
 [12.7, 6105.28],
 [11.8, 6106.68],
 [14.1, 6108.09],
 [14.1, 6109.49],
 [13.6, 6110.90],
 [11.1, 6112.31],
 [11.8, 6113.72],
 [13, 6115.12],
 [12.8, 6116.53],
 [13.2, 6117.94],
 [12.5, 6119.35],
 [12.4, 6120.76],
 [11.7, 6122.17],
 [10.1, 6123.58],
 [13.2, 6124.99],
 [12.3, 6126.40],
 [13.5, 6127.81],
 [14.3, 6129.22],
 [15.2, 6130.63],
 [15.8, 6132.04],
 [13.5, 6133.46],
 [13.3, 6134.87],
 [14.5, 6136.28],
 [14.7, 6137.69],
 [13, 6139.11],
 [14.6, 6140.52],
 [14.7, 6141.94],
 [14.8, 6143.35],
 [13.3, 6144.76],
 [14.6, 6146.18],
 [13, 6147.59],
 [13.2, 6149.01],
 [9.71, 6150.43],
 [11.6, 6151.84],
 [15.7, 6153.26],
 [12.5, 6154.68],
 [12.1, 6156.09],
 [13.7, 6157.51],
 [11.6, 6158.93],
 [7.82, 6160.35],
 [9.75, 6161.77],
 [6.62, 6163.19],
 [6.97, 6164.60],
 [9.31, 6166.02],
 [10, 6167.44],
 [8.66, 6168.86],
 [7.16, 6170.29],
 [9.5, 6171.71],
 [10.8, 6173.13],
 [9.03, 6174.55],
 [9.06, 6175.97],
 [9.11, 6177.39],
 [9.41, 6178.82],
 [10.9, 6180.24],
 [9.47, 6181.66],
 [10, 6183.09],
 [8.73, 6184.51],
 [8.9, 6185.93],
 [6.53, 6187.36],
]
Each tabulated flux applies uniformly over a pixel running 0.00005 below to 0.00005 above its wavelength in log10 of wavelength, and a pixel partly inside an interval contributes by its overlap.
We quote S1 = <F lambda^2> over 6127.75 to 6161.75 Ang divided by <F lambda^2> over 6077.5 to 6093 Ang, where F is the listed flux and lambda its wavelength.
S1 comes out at 1.09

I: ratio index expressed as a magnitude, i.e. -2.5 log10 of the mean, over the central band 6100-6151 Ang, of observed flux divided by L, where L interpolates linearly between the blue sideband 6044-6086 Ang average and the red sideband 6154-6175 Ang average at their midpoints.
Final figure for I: -0.22 mag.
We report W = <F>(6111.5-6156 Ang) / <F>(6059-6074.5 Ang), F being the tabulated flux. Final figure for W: 1.08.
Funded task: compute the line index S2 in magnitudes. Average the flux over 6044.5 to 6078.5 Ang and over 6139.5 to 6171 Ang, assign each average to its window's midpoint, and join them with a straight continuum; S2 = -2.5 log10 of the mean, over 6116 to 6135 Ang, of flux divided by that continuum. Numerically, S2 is -0.13 mag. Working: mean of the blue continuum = 12.3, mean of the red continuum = 11.4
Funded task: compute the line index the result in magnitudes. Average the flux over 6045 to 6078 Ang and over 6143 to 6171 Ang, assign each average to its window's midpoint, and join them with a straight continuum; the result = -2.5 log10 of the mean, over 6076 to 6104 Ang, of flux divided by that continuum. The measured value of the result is -0.08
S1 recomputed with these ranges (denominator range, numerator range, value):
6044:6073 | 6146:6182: 0.88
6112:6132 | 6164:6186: 0.73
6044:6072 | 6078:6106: 1.06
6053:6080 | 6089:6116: 1.05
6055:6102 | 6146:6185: 0.84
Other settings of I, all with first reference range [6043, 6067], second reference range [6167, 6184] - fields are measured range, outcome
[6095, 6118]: -0.18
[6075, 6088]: -0.10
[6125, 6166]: -0.24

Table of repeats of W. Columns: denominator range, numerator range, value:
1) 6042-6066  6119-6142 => 1.10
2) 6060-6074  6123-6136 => 1.10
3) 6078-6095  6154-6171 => 0.77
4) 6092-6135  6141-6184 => 0.83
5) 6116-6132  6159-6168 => 0.66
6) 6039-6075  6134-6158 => 1.10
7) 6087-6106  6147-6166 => 0.86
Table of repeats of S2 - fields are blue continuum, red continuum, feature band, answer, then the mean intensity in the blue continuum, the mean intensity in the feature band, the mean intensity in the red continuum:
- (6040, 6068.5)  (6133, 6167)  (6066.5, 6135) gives -0.05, 12.2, 12.8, 12.2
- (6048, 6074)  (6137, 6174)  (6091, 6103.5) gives -0.12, 12.1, 13.3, 11.5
